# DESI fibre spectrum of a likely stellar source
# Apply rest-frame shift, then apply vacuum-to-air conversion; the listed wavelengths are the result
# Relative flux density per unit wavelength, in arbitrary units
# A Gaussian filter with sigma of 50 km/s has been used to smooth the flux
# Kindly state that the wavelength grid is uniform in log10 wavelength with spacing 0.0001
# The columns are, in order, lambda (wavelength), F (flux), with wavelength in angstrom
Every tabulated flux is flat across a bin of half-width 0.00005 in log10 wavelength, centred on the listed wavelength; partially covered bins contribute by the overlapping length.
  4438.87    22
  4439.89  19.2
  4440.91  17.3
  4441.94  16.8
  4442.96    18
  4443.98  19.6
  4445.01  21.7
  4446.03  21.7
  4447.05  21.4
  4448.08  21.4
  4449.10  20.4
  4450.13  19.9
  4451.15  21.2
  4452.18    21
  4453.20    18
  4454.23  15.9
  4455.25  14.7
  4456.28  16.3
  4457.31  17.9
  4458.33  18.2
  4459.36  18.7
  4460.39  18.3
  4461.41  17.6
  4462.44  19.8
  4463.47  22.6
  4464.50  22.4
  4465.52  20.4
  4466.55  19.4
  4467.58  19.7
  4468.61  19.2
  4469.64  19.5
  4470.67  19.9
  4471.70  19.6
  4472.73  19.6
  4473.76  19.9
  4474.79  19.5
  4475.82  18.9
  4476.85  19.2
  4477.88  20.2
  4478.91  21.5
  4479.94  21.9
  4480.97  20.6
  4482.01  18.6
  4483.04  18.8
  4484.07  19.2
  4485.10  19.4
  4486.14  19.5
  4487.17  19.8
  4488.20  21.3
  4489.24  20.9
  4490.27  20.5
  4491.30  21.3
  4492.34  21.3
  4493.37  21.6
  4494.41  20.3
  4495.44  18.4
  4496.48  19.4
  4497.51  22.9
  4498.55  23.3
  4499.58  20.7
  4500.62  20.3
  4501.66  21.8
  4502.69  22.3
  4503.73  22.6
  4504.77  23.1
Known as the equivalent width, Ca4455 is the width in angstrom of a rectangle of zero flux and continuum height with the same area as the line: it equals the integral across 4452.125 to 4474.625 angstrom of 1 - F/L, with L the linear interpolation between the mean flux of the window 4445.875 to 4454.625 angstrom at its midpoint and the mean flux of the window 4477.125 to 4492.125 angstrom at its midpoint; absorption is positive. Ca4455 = 1.29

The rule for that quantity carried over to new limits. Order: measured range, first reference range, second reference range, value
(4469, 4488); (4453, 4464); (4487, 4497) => -0.3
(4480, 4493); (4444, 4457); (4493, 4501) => 0.2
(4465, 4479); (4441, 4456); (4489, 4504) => 0.4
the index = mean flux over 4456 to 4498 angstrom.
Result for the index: 19.9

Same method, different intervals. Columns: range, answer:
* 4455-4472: 19.1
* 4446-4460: 18.9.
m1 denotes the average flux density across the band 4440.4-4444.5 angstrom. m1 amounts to 17.9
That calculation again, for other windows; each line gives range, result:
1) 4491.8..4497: 20.2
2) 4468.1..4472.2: 19.5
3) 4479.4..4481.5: 21.2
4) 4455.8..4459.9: 17.8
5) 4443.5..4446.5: 21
